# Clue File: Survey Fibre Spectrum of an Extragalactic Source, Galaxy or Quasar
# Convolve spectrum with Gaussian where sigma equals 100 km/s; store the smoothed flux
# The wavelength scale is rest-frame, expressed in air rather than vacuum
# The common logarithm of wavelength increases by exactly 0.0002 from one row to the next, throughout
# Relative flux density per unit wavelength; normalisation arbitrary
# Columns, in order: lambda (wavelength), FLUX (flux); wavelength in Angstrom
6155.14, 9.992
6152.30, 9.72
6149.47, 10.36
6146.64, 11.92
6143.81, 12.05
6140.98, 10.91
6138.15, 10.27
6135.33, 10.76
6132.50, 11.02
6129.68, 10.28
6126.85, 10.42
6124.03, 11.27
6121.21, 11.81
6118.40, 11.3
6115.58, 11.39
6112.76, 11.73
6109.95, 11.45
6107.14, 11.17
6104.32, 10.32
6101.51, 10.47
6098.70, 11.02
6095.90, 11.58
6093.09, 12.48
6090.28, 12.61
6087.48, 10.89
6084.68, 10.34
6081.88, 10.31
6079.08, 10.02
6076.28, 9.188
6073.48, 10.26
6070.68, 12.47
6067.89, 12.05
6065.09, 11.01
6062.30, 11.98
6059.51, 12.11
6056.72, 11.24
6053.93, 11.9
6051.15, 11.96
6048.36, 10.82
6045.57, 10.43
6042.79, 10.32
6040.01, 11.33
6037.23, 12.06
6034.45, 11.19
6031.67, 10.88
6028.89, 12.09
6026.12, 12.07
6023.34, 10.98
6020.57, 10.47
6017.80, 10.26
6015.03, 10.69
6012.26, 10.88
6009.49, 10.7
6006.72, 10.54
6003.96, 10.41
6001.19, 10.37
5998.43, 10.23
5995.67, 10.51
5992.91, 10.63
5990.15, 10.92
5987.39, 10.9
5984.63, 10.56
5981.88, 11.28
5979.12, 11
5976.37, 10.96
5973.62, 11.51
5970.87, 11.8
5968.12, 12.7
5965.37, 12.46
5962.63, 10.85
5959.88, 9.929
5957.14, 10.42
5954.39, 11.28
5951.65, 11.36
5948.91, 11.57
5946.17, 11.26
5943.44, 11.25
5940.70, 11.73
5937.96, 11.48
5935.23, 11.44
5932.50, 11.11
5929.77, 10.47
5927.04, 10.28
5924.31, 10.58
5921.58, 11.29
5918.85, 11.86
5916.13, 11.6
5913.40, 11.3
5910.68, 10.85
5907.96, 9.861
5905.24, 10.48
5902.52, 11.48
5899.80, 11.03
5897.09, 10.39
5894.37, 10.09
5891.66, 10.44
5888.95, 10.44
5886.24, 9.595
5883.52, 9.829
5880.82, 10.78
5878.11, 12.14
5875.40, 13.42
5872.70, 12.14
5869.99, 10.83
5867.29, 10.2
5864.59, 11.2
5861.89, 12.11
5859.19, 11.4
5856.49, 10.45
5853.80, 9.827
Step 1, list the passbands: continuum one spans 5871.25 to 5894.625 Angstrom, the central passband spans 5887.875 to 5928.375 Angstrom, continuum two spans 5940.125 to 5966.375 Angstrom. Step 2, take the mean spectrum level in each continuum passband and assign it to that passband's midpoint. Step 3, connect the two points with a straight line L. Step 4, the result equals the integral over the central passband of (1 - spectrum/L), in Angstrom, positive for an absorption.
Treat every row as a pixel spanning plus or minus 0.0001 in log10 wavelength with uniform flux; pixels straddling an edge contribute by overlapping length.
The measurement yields 1.0 Angstrom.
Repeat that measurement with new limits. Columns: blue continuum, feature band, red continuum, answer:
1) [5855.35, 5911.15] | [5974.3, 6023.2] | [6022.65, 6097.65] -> 2.05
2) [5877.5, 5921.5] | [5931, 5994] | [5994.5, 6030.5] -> -2.71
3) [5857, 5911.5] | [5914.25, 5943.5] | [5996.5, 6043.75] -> -0.71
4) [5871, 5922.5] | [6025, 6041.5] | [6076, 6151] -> -0.85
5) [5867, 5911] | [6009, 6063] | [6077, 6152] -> -1.20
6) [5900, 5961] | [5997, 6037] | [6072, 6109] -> 0.19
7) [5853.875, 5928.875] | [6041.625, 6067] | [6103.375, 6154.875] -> -0.83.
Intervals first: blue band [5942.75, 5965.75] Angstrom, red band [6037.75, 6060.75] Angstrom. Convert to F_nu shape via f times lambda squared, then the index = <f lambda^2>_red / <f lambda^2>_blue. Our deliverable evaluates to 1.1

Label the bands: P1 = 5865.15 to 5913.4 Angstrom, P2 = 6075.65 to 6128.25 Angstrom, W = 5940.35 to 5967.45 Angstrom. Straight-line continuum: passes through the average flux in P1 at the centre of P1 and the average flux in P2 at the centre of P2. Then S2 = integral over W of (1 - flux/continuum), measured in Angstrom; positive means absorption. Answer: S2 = -0.8 Angstrom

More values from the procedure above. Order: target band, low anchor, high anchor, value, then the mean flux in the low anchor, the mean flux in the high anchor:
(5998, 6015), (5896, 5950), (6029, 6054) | 0.9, 11.1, 11.2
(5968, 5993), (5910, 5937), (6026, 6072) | 0.2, 11.1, 11.5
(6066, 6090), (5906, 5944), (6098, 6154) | 0.5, 11.1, 11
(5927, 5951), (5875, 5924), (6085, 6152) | -0.7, 10.9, 11.2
